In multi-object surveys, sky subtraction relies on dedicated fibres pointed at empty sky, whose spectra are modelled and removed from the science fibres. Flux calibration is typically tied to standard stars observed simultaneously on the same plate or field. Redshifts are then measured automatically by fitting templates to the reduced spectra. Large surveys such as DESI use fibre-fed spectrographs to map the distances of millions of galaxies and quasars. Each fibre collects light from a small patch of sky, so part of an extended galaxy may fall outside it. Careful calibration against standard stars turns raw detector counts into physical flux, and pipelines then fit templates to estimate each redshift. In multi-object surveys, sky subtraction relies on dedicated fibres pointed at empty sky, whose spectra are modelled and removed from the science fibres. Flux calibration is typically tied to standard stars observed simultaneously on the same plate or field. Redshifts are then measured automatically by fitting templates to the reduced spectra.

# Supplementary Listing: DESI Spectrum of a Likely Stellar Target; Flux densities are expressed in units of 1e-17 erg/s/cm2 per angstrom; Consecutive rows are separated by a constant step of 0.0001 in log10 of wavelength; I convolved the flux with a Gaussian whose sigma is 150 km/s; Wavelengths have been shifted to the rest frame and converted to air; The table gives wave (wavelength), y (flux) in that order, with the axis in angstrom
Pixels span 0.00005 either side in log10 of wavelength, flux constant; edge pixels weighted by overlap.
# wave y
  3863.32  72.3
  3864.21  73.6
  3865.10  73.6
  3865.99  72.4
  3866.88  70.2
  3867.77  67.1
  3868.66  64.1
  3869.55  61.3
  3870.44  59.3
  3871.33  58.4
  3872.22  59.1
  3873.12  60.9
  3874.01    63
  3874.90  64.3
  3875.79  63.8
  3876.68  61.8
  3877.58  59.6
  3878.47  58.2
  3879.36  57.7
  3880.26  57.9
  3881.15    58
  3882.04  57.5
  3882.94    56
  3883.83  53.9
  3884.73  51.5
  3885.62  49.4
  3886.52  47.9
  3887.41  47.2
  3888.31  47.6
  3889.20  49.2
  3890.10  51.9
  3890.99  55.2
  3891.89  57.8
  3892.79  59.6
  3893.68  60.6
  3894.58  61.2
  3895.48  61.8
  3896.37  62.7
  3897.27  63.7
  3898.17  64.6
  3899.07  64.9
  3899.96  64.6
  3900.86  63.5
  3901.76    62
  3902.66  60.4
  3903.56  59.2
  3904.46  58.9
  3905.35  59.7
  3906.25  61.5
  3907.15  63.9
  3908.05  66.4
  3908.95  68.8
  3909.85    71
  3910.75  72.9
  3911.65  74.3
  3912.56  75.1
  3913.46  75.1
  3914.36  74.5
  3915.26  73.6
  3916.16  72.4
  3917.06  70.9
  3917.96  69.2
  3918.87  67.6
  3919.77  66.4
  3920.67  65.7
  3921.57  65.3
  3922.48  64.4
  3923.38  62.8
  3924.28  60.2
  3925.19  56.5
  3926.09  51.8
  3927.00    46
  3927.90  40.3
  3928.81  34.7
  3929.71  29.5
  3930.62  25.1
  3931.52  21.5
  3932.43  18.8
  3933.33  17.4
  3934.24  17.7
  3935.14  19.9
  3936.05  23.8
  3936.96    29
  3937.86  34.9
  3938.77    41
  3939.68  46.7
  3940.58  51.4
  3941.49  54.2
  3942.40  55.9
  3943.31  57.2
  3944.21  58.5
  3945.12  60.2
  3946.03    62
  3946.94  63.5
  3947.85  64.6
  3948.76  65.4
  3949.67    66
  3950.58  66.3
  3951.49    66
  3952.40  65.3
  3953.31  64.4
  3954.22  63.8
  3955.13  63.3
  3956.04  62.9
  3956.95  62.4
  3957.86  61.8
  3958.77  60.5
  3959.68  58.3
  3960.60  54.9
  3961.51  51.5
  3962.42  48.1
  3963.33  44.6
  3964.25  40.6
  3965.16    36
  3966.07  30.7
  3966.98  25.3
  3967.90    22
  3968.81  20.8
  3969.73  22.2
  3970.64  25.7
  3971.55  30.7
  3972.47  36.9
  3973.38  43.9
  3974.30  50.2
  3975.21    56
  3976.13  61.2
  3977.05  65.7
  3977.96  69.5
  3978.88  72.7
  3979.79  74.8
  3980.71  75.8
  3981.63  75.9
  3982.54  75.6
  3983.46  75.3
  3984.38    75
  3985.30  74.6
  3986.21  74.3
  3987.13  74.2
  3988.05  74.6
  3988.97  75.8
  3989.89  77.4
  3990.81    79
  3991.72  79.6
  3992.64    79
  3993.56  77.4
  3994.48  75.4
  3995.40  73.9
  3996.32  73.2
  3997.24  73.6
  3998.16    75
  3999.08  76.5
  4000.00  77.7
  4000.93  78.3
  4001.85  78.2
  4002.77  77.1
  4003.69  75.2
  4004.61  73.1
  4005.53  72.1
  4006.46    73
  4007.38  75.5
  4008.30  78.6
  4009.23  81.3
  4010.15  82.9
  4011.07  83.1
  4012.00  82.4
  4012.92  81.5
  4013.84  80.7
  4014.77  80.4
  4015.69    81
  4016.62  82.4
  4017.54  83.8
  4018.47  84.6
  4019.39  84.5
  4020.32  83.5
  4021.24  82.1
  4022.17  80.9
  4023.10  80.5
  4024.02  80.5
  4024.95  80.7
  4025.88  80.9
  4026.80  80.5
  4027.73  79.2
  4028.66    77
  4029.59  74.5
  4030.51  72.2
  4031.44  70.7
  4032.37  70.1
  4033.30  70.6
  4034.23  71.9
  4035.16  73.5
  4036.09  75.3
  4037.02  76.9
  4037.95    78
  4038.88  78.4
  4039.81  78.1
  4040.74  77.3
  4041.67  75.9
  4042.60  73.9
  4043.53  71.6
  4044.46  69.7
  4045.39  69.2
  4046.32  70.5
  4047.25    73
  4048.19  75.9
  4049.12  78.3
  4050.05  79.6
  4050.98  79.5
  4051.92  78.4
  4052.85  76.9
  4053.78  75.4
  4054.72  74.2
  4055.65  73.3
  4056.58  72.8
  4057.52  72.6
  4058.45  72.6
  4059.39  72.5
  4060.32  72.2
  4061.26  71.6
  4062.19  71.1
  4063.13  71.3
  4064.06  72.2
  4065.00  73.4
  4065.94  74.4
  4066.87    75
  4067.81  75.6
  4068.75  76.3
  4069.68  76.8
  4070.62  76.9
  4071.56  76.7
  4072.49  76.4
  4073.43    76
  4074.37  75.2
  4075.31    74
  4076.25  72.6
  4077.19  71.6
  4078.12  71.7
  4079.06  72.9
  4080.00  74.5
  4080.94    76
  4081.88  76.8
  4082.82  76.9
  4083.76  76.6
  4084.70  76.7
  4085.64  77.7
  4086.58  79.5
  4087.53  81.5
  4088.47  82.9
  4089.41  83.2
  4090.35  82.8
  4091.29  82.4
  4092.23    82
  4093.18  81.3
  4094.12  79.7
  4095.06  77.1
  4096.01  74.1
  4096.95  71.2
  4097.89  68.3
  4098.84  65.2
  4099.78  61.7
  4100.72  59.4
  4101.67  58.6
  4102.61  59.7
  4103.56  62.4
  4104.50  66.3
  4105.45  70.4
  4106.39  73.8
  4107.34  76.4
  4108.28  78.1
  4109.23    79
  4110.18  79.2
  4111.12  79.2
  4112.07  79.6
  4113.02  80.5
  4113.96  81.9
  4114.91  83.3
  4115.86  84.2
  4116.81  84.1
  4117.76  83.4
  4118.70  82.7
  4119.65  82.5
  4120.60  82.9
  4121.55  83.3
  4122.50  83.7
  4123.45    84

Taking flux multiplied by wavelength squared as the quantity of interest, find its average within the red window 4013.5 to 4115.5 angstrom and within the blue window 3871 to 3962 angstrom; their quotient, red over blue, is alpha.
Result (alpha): 1.44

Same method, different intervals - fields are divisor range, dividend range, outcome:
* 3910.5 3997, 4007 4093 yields 1.42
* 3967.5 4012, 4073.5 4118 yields 1.17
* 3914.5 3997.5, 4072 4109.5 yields 1.42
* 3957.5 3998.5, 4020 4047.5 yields 1.31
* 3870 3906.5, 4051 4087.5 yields 1.40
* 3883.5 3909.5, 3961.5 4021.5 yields 1.21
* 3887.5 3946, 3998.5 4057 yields 1.49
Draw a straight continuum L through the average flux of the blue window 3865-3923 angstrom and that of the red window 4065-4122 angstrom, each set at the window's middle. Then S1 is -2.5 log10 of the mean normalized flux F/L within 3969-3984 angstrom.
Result 0.20 mag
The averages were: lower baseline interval 62.4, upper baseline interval 76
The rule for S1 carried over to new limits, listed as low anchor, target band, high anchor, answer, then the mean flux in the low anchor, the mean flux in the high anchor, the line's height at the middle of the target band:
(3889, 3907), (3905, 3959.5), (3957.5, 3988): 0.03 mag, 60.4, 53.8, 57.3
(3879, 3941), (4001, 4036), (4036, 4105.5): -0.16 mag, 54.7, 74.3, 67.9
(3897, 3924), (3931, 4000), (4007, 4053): 0.27 mag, 66.8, 77.8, 71.8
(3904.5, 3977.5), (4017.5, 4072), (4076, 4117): -0.13 mag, 52.2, 75.2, 67.6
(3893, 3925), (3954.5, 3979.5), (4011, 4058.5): 0.43 mag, 65.9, 77.1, 71.1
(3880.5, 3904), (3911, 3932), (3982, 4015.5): 0.07 mag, 57.4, 77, 62.8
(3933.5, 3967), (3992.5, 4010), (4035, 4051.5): -0.18 mag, 51.4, 75.3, 64.5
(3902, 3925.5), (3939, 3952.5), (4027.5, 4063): 0.15 mag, 66.8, 74.3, 68.6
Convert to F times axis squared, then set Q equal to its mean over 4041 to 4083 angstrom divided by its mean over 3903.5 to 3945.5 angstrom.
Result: 1.5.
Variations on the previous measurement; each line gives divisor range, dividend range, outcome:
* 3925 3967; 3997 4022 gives 1.71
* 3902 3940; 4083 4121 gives 1.57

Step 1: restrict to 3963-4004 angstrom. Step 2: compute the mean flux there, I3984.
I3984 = 62.4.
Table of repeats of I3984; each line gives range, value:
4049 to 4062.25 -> 74.8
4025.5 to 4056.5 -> 75.1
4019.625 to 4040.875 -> 77.1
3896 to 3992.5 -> 56.7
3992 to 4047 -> 77.2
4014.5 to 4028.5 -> 81.6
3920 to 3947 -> 44.4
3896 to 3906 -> 62.2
